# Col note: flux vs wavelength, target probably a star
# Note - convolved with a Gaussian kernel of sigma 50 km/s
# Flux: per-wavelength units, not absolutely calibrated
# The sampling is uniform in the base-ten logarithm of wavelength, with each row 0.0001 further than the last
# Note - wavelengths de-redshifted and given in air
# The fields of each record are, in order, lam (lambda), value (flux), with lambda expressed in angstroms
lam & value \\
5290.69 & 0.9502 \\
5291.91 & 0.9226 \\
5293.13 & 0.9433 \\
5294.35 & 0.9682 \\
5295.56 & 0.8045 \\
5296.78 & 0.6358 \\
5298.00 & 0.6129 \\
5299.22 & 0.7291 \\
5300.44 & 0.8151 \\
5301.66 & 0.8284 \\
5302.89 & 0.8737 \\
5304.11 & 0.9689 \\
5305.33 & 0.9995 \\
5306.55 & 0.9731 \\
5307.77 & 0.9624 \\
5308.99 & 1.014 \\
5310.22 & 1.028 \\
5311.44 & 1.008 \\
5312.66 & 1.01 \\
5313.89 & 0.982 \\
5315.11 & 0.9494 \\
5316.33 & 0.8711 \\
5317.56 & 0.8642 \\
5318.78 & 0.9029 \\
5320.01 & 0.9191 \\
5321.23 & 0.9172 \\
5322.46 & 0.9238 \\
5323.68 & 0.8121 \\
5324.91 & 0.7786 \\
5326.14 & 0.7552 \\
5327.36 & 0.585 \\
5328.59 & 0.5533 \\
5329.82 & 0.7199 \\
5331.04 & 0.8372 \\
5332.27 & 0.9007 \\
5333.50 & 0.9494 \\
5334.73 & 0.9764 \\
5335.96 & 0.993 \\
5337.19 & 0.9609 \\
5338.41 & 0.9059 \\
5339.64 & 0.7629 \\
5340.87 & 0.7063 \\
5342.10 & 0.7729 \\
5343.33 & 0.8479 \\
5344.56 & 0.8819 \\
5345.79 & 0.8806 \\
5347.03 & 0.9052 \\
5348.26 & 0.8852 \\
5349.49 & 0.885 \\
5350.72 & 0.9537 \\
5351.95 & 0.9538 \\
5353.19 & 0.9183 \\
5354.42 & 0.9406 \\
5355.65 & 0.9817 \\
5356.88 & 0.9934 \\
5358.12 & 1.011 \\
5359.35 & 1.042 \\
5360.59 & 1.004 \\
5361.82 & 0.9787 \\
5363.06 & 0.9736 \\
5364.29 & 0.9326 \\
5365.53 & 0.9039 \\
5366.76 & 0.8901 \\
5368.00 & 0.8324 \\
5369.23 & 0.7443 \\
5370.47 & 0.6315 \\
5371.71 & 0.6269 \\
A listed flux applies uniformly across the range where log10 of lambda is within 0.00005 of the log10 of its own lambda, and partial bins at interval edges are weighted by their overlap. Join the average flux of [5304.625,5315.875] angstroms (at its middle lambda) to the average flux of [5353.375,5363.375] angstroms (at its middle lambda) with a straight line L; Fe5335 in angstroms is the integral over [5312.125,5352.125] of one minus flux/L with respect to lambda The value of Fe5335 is 5.1 angstroms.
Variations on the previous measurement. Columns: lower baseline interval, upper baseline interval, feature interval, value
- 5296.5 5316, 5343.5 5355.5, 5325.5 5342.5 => 1.79 angstroms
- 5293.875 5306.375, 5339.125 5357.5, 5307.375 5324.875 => -1.83 angstroms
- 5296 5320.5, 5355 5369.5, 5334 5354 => 0.89 angstroms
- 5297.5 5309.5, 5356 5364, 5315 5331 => 1.92 angstroms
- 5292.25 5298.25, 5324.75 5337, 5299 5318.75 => -2.98 angstroms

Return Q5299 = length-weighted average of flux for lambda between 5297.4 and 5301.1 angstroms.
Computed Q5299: 0.721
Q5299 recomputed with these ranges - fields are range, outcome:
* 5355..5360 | 1.01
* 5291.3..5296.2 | 0.909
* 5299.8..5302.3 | 0.818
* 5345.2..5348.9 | 0.889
